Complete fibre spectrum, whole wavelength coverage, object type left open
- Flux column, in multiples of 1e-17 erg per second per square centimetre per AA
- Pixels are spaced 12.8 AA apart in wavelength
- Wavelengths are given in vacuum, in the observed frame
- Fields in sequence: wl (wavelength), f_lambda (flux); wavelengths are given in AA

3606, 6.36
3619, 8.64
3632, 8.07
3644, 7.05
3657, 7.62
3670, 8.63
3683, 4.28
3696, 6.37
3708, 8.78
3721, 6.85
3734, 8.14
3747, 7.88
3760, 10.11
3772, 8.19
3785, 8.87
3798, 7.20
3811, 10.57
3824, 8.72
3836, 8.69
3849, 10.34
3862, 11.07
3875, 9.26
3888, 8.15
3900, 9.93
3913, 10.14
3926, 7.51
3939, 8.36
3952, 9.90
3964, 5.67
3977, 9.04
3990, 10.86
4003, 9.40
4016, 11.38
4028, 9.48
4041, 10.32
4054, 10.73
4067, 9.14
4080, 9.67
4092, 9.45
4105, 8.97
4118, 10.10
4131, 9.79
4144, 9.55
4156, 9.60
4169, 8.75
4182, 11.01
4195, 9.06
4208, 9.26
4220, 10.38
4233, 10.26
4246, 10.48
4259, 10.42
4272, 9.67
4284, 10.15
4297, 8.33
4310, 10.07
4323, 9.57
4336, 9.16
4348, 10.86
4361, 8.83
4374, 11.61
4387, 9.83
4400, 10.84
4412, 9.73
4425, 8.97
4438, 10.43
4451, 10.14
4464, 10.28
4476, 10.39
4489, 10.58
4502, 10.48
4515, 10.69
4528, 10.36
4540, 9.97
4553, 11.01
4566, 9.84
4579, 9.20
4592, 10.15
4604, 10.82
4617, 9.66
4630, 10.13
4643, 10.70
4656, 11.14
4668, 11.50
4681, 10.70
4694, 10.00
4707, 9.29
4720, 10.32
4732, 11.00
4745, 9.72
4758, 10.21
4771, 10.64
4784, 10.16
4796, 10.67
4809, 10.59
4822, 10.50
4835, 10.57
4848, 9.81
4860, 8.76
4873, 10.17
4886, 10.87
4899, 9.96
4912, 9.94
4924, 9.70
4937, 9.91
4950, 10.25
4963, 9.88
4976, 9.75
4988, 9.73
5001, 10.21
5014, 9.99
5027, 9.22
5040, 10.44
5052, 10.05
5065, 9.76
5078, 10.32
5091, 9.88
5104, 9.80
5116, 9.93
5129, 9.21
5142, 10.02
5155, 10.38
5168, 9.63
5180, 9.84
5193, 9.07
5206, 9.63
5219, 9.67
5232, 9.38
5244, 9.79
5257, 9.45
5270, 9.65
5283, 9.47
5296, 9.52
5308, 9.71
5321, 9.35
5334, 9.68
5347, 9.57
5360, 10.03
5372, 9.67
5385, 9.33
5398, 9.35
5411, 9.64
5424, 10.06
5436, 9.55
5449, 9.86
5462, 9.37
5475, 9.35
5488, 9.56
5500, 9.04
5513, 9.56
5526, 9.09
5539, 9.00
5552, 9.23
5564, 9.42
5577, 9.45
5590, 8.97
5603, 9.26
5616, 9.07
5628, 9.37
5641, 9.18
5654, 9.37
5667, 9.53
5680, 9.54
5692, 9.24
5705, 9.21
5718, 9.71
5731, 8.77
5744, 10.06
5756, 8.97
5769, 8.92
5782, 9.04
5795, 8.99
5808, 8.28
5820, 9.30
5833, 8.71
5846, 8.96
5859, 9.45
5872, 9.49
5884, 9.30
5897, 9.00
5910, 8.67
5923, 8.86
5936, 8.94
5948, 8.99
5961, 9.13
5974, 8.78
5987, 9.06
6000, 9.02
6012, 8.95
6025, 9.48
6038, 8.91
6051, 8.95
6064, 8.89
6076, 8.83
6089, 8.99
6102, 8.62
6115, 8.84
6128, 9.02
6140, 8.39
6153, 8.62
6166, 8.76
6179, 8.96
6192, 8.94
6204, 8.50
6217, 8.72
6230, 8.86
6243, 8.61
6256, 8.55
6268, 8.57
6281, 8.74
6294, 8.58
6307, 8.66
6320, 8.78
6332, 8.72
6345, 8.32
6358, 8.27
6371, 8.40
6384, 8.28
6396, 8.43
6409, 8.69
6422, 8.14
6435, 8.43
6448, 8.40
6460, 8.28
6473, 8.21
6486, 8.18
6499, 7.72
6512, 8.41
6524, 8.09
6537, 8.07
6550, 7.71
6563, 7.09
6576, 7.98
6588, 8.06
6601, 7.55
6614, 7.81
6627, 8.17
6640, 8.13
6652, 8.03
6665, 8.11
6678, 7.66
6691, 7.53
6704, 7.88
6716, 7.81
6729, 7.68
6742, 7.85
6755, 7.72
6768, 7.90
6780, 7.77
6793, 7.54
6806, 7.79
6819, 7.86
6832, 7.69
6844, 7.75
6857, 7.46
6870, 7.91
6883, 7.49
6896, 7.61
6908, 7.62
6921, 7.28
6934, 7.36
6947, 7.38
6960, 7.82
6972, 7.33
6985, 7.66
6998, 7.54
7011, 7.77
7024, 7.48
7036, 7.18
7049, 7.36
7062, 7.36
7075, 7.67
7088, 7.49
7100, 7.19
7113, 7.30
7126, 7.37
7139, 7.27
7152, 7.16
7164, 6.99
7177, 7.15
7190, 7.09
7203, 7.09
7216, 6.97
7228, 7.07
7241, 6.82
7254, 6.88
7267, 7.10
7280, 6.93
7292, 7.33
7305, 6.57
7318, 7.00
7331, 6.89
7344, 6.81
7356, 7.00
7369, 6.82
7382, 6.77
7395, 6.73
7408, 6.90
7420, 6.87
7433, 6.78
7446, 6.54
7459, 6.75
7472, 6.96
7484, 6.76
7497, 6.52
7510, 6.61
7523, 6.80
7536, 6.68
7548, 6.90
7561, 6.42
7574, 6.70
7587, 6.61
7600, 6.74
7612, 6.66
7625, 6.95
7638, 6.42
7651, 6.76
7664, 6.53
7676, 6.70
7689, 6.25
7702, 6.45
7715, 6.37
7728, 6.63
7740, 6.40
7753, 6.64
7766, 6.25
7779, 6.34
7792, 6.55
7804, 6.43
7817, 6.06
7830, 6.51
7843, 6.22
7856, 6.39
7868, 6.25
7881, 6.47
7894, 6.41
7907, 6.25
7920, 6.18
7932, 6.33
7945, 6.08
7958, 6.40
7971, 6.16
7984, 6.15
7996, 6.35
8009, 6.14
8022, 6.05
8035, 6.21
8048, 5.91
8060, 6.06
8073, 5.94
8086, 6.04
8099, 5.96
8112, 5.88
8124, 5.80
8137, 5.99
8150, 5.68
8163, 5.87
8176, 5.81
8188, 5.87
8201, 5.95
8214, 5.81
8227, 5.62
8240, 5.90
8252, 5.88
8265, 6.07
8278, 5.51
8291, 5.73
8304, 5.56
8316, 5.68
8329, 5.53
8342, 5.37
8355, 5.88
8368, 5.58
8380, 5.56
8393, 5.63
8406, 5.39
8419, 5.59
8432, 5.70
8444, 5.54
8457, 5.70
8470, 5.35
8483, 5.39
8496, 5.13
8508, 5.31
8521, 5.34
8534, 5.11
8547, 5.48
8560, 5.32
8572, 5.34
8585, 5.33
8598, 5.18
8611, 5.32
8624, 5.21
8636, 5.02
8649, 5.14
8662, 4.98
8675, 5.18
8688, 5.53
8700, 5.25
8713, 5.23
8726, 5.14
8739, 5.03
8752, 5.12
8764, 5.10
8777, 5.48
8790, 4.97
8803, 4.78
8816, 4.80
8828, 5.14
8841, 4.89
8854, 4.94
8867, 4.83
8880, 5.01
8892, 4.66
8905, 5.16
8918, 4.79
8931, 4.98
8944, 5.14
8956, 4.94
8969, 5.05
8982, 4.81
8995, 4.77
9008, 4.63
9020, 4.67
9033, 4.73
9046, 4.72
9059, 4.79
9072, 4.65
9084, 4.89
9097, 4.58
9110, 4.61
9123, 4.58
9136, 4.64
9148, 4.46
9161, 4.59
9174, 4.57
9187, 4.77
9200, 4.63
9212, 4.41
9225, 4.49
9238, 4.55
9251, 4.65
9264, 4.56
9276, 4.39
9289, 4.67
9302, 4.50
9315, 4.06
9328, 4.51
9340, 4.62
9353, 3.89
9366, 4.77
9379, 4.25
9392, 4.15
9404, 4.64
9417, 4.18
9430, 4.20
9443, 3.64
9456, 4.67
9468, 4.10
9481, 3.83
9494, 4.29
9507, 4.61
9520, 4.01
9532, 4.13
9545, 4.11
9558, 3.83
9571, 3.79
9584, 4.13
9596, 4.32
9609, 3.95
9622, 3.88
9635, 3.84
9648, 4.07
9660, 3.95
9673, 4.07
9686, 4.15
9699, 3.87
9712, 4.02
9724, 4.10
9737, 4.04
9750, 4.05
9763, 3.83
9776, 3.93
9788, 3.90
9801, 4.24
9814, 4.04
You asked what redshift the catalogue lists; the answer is -0.001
